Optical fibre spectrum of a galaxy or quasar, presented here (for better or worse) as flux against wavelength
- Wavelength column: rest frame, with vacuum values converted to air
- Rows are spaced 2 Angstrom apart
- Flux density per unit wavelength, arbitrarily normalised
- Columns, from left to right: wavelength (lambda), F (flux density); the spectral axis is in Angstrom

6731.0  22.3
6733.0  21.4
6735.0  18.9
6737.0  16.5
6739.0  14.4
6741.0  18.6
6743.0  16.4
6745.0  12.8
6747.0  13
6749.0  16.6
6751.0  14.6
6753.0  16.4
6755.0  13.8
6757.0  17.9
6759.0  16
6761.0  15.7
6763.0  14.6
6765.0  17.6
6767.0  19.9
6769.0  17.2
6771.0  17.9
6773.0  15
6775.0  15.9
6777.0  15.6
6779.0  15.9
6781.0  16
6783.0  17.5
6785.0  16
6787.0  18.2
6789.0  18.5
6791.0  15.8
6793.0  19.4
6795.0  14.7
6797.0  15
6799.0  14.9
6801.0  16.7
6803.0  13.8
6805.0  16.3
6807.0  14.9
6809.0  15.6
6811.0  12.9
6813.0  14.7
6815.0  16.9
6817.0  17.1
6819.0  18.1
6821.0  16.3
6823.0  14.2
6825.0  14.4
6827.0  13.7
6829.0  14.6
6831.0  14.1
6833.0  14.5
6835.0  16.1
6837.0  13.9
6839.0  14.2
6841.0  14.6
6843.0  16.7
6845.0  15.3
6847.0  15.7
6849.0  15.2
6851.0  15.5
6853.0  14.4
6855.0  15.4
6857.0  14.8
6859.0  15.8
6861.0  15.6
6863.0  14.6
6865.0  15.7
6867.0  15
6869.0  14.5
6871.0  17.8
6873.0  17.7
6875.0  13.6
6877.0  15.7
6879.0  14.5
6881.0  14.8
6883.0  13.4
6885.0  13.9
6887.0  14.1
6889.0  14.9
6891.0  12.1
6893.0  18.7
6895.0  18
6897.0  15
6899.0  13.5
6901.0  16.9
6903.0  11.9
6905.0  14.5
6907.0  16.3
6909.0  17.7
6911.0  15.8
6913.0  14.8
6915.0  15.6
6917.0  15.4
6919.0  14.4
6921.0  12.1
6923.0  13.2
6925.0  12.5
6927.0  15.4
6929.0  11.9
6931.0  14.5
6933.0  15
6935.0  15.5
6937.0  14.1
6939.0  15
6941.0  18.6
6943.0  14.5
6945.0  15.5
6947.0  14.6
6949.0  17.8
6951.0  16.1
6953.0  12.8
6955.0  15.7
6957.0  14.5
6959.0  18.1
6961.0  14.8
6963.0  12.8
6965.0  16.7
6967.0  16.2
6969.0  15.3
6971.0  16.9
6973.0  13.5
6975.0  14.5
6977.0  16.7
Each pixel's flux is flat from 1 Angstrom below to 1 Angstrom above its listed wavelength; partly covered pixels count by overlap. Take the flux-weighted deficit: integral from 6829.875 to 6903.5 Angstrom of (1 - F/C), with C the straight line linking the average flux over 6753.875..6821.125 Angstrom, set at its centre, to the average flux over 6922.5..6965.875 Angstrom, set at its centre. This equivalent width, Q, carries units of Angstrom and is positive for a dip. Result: 2.4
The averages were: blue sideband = 16.2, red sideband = 15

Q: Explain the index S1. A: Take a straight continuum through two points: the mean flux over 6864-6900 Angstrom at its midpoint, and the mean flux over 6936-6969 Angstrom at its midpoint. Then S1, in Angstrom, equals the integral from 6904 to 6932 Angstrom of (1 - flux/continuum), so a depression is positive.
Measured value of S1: 1.4 Angstrom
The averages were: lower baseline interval 15.2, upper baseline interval 15.5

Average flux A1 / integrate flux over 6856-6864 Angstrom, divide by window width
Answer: 15.2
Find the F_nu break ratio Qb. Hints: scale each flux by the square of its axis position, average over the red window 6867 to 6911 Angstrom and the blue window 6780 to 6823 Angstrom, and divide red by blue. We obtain 0.97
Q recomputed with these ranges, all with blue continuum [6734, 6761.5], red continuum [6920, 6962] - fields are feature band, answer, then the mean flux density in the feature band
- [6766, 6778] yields -0.9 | 16.9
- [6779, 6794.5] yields -1.5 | 17.2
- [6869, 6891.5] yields 0.5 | 14.8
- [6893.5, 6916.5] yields -0.7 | 15.5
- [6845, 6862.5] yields 0.0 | 15.3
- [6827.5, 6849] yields 0.6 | 15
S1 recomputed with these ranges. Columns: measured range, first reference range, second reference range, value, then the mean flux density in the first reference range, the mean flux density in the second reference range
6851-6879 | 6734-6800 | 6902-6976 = 0.3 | 16.3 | 15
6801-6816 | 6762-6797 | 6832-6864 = 0.9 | 16.8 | 15.1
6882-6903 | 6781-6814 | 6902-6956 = 0.4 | 15.9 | 14.9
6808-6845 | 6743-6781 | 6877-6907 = 0.5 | 15.9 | 14.8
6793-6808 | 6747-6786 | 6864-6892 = 0.3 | 16.2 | 14.8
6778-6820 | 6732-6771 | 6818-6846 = -1.4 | 16.5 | 15.1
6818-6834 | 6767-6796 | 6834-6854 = 0.7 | 16.8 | 15.2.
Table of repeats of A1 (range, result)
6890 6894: 15.4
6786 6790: 18.4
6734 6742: 17.1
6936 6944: 15.6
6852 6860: 15.1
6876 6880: 15.1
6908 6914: 16.1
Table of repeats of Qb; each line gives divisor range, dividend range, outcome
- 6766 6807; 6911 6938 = 0.90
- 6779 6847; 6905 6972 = 1.01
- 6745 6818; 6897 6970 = 0.98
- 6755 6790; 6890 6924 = 0.94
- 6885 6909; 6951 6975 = 1.02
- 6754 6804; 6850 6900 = 0.95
